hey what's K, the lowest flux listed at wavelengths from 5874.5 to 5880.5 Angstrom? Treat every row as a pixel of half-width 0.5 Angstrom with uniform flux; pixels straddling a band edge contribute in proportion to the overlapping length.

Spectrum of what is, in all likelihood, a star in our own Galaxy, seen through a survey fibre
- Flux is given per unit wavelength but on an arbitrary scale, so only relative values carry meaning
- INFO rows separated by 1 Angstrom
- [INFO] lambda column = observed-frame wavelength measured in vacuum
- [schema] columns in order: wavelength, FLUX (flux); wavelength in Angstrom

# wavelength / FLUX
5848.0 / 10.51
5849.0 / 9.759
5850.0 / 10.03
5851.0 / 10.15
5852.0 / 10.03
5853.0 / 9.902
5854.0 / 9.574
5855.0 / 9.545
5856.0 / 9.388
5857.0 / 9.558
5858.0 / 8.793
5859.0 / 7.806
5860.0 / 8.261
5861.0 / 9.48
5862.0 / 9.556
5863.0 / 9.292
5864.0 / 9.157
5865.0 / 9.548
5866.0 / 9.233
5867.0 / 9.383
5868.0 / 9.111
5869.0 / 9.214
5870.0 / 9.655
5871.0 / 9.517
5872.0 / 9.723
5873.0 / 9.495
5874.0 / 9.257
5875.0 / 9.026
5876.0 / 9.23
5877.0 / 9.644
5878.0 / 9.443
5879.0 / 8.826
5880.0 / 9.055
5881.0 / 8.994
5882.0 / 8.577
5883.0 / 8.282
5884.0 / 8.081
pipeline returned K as 8.826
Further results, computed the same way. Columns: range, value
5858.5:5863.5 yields 7.806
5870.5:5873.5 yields 9.495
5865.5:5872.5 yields 9.111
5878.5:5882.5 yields 8.577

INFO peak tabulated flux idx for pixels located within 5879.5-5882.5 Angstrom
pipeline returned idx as 9.055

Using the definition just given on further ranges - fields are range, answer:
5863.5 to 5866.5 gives 9.548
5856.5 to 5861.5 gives 9.558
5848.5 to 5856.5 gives 10.15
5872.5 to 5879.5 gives 9.644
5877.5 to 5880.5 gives 9.443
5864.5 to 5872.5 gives 9.723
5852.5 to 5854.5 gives 9.902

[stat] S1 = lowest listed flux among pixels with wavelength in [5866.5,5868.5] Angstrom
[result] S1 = 9.111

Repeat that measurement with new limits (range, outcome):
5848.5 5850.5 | 9.759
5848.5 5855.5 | 9.545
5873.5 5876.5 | 9.026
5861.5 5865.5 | 9.157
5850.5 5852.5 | 10.03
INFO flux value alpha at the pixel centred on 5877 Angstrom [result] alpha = 9.644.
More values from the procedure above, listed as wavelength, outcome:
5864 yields 9.157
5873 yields 9.495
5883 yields 8.282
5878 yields 9.443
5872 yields 9.723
